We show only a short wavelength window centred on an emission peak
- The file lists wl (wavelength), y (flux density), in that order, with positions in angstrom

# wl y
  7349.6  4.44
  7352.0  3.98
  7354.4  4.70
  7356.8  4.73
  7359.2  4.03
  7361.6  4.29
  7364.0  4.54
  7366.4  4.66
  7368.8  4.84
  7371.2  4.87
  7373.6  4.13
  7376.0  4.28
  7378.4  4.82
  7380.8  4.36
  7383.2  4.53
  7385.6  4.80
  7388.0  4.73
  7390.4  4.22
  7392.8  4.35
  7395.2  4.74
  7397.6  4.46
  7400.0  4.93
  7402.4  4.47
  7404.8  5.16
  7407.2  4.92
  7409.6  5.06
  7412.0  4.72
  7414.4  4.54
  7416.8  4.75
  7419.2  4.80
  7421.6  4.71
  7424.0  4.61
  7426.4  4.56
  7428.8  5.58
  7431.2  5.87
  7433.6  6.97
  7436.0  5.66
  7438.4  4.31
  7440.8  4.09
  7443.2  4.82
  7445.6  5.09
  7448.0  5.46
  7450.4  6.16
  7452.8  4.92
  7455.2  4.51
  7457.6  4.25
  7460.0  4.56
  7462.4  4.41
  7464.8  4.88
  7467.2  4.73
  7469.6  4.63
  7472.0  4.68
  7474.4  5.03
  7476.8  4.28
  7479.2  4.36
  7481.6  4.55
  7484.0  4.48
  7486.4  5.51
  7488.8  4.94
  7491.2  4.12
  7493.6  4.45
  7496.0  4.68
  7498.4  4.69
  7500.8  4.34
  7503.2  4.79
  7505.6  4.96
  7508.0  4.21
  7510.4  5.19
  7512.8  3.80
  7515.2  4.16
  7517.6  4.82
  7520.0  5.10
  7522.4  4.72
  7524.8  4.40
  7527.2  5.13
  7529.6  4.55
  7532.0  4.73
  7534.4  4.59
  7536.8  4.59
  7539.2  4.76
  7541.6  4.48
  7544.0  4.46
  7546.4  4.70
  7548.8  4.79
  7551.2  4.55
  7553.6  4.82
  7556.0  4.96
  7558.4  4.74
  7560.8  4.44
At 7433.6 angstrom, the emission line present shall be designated [S II] 6716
